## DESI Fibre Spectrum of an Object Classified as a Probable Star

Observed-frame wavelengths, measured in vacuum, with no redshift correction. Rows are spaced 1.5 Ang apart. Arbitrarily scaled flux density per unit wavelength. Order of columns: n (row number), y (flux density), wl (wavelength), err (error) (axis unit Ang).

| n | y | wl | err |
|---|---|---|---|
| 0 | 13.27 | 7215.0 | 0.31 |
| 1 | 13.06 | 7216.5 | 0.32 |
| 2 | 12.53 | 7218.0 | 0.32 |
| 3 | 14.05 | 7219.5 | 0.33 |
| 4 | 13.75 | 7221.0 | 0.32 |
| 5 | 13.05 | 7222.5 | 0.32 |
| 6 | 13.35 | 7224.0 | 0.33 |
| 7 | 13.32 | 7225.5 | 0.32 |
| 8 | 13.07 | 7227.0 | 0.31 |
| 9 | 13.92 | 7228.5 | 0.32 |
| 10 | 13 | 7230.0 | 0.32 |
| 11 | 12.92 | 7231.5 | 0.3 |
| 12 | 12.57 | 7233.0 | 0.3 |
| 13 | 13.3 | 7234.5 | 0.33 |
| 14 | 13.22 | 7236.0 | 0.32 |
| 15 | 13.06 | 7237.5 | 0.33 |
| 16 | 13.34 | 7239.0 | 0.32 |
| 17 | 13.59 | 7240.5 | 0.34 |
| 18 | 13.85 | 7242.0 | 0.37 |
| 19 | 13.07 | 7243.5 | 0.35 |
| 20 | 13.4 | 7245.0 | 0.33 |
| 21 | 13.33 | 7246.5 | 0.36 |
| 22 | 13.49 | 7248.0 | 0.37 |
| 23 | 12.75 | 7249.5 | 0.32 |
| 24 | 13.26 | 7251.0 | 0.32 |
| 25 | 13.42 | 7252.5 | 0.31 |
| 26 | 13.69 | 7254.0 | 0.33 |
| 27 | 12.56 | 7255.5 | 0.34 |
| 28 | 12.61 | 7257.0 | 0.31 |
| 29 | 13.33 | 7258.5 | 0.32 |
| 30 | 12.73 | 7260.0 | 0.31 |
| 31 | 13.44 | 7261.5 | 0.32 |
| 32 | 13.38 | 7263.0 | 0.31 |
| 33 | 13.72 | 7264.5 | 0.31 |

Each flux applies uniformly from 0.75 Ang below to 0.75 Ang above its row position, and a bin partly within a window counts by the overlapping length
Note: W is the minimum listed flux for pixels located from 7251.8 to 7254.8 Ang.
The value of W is 13.42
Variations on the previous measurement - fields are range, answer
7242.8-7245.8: 13.07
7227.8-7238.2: 12.57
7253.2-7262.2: 12.56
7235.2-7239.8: 13.06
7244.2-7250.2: 12.75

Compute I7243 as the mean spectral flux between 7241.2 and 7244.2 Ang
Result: 13.5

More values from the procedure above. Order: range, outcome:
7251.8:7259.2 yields 13.1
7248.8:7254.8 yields 13.3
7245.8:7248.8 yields 13.4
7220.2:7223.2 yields 13.4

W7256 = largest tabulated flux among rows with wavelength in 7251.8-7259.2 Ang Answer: 13.69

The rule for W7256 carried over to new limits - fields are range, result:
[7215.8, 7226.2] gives 14.05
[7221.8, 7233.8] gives 13.92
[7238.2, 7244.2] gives 13.85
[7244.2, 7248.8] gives 13.49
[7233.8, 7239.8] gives 13.34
